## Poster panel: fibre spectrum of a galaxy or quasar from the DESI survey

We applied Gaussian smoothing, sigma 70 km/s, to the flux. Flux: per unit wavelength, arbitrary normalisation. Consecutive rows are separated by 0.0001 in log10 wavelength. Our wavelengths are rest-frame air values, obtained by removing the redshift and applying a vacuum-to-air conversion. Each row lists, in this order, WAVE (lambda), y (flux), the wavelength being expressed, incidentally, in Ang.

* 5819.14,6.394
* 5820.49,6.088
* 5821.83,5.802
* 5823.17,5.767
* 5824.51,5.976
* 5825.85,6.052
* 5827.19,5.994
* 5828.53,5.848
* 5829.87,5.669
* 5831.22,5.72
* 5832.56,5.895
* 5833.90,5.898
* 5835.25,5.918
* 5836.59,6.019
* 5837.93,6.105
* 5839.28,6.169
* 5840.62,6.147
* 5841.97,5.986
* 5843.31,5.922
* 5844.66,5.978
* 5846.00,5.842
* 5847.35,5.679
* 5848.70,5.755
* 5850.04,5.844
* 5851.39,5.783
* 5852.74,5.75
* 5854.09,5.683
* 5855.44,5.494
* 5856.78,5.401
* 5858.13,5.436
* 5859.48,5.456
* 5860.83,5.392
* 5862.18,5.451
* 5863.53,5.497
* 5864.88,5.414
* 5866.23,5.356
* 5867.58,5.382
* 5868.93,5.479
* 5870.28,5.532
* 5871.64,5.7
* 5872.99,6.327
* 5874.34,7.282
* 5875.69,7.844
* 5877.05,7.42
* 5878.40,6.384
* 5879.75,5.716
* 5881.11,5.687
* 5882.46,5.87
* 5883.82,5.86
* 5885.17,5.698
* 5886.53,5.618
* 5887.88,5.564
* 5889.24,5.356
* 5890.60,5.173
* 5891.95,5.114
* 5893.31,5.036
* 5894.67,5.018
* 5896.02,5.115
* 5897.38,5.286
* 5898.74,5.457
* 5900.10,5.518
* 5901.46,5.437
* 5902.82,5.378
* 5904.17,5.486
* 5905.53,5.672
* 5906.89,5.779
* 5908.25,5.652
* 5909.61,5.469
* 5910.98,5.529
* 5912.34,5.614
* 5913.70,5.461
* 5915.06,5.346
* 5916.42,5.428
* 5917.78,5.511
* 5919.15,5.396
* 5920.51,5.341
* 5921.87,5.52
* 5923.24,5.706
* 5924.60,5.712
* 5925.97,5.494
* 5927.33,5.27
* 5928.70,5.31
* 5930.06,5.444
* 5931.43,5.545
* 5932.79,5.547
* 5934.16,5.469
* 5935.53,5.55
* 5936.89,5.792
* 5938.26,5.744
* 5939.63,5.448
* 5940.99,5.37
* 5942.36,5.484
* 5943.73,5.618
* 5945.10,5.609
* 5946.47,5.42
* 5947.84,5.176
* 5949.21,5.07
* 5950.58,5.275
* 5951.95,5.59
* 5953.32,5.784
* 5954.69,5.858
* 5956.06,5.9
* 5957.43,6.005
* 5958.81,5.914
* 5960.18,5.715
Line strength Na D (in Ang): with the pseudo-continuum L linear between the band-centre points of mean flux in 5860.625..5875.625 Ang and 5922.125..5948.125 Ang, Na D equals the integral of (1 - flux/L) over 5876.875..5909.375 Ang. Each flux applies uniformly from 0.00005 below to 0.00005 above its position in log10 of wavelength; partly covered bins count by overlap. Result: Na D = 0.8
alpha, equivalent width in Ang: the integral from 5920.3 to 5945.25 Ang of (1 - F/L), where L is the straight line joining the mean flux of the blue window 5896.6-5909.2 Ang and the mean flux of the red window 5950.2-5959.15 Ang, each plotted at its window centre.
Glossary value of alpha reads 0.6 Ang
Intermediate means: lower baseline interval 5.51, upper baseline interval 5.77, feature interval 5.53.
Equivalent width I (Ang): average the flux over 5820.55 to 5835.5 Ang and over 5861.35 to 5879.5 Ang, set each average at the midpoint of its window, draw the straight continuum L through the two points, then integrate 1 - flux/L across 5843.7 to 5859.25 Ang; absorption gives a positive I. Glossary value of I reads 0.8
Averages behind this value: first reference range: 5.88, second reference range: 6.07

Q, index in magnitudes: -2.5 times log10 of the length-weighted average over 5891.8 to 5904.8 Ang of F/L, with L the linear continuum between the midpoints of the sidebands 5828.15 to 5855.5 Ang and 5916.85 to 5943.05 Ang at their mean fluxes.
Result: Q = 0.07 mag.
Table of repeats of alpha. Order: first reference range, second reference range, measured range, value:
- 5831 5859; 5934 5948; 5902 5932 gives 0.6 Ang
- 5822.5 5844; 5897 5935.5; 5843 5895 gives 0.0 Ang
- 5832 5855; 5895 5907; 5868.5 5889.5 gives -1.8 Ang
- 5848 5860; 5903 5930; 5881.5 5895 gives 0.3 Ang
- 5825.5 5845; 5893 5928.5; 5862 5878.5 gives -1.1 Ang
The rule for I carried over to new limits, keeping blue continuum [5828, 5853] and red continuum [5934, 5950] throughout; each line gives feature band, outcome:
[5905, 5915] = 0.05 Ang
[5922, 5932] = 0.07 Ang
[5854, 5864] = 0.61 Ang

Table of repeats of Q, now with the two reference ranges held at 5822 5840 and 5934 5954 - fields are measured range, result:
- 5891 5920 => 0.04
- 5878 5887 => -0.02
